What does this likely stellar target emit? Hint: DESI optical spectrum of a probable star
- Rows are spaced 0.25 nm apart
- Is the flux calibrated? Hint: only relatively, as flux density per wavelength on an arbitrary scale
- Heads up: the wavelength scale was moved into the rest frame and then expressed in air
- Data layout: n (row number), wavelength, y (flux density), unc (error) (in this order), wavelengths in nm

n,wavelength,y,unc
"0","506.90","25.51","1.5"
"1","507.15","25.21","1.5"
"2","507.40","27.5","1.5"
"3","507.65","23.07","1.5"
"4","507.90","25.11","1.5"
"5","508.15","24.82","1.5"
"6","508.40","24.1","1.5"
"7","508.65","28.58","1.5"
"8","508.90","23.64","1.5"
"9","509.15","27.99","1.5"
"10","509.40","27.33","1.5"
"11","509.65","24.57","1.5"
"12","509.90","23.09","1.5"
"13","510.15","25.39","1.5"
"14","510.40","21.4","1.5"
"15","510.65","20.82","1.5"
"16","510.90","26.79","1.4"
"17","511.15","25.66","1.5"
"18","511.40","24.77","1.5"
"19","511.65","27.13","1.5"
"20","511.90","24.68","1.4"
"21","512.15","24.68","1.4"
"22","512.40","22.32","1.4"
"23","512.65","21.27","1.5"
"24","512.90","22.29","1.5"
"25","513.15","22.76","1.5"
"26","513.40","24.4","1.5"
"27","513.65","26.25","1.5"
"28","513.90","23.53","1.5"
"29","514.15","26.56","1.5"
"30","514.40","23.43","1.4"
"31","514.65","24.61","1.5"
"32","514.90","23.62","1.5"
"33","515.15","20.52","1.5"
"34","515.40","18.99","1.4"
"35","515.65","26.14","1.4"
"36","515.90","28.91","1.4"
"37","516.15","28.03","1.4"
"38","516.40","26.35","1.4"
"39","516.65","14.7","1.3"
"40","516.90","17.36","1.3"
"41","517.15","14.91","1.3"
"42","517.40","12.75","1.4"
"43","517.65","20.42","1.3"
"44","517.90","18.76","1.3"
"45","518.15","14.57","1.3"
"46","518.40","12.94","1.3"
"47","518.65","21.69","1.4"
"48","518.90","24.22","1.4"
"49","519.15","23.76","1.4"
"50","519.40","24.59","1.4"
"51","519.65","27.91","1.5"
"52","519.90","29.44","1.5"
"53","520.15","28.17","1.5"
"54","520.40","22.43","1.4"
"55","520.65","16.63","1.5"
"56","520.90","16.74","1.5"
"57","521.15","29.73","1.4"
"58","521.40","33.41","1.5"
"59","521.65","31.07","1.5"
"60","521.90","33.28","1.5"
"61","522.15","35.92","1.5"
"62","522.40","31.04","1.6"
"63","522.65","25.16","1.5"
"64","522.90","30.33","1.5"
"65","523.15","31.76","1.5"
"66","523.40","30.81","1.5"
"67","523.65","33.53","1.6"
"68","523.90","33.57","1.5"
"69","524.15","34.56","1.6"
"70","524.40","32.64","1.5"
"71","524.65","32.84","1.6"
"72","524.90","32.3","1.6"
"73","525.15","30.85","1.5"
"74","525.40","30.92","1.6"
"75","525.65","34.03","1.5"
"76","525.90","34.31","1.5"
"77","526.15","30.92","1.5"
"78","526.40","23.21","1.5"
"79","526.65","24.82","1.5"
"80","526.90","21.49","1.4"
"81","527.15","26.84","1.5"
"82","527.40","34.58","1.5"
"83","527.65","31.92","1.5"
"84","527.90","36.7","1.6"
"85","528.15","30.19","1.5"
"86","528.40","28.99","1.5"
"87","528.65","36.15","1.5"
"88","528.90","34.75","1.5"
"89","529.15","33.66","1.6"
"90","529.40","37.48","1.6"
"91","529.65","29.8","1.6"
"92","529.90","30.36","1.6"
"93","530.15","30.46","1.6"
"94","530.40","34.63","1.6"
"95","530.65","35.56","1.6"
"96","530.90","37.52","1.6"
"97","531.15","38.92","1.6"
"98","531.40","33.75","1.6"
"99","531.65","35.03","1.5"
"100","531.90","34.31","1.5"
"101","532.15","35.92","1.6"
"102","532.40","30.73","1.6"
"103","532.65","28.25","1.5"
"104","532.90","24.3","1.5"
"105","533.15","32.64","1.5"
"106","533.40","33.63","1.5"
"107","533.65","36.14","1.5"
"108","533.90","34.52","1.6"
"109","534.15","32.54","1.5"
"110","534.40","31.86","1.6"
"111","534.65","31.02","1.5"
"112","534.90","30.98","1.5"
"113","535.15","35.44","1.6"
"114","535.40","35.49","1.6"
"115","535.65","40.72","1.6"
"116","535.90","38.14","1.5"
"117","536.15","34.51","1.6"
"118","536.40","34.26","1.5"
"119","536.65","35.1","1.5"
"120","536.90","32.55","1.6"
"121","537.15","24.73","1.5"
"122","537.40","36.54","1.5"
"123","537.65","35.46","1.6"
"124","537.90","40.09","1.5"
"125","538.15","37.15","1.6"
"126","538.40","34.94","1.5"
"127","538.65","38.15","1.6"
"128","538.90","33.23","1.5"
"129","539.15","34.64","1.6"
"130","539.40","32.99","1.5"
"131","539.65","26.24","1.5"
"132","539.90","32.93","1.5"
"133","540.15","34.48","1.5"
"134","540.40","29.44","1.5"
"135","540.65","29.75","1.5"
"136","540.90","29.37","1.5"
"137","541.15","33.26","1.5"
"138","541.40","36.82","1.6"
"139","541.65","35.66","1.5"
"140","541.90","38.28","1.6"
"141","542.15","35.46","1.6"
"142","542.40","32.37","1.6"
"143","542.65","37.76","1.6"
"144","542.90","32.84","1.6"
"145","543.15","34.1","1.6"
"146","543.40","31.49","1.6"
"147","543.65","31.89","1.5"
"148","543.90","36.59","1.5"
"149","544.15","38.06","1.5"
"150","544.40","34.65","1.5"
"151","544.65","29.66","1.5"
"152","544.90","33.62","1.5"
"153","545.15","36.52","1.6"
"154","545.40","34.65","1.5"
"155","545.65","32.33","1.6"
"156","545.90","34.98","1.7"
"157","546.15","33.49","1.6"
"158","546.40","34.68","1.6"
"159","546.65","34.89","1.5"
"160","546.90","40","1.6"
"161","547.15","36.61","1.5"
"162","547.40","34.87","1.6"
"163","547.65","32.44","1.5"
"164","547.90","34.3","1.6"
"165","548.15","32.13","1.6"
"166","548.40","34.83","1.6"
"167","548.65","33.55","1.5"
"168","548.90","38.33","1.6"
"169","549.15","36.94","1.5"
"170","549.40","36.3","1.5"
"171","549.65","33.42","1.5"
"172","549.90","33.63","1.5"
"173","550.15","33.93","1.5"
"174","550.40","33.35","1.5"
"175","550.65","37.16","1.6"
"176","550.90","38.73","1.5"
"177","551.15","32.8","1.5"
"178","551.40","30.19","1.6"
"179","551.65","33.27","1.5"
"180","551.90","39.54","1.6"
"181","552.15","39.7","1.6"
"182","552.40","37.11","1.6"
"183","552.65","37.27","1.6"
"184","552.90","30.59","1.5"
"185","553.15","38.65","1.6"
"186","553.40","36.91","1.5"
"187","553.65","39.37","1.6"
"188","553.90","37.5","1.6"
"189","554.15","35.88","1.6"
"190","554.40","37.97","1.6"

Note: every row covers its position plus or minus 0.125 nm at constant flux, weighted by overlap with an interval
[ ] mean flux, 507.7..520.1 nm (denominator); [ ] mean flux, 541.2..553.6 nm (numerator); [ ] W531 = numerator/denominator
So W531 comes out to 1.5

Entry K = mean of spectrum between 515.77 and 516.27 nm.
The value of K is 28.5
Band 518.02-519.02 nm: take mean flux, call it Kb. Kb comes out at 18.3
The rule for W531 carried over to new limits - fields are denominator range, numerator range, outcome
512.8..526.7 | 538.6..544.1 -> 1.29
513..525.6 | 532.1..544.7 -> 1.31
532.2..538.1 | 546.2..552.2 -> 1.05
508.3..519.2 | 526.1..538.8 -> 1.45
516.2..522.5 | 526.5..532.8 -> 1.39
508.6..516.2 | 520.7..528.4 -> 1.25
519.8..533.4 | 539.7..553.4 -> 1.11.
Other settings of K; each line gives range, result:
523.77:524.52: 33.6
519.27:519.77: 26.2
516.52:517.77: 16.1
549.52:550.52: 33.6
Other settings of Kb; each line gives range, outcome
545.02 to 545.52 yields 35.6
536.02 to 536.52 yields 34.4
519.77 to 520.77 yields 24.2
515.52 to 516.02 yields 27.4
